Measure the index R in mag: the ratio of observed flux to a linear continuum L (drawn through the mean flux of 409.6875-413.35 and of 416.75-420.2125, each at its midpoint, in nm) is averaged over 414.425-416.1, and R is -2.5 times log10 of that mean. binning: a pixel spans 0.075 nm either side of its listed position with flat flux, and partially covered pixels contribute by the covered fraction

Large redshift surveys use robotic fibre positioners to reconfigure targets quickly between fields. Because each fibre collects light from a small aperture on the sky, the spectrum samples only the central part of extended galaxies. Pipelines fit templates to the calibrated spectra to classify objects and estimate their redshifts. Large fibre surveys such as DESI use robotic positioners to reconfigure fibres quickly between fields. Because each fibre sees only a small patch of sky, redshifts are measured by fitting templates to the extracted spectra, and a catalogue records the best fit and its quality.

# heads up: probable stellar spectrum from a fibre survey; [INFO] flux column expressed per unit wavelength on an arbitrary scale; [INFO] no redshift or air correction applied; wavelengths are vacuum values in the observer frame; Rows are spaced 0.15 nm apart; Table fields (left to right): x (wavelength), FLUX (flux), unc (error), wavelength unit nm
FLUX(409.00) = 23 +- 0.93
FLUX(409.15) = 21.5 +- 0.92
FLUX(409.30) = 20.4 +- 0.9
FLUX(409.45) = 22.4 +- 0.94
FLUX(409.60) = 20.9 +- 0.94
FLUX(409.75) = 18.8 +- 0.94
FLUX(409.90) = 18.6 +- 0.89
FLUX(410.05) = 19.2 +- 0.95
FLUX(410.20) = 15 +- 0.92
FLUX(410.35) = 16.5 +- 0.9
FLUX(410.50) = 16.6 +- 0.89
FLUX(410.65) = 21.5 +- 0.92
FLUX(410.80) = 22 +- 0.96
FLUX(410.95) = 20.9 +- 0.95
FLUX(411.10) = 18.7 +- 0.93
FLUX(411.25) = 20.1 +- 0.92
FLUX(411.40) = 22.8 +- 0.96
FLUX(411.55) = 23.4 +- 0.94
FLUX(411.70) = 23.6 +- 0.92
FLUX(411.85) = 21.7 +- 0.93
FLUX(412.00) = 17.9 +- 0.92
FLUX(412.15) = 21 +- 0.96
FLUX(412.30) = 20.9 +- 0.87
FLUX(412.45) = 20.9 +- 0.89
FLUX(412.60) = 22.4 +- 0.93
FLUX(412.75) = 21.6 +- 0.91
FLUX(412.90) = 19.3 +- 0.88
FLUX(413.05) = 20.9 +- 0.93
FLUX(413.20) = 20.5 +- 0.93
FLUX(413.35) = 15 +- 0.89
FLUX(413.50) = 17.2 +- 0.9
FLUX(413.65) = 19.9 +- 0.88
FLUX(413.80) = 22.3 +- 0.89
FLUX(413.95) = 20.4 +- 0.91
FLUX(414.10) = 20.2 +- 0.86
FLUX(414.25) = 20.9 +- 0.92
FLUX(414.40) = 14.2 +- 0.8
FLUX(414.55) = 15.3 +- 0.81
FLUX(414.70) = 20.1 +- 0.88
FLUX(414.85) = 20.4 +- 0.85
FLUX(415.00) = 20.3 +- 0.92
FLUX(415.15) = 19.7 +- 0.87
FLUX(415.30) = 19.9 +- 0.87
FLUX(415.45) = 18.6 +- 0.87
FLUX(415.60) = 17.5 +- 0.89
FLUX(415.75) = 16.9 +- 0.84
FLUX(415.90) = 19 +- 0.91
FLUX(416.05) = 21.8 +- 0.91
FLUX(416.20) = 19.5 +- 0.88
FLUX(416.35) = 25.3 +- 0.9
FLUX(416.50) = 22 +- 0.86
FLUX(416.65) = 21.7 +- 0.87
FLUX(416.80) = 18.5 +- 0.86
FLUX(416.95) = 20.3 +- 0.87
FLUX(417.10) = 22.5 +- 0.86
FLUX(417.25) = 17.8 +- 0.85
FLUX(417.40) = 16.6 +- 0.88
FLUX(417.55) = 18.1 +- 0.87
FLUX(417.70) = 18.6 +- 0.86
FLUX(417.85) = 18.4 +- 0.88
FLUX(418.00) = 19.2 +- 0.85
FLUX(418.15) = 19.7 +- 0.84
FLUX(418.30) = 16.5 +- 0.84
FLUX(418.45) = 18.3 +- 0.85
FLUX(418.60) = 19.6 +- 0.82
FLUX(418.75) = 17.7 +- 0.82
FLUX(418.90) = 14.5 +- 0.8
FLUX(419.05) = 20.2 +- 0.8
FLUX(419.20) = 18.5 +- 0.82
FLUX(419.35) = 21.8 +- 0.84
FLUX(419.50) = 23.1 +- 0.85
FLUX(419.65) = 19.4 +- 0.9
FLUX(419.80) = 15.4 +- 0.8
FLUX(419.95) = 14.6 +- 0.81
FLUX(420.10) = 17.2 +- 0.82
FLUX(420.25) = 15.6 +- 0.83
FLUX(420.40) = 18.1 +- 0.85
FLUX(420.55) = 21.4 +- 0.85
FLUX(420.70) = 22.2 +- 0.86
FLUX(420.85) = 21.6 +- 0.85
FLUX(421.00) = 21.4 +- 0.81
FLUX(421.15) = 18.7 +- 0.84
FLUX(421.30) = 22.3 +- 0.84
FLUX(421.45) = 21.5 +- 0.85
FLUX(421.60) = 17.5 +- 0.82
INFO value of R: 0.02 mag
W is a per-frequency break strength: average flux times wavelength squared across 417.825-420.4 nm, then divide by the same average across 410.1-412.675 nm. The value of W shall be 0.93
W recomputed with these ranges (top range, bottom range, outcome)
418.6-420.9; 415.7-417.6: 0.95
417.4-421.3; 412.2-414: 0.96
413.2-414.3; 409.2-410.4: 1.04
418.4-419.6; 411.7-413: 0.95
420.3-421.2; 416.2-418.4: 1.06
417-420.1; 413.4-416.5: 0.97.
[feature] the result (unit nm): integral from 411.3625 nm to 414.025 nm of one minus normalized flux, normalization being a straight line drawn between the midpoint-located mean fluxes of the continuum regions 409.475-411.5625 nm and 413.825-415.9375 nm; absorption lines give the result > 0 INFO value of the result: -0.19 nm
